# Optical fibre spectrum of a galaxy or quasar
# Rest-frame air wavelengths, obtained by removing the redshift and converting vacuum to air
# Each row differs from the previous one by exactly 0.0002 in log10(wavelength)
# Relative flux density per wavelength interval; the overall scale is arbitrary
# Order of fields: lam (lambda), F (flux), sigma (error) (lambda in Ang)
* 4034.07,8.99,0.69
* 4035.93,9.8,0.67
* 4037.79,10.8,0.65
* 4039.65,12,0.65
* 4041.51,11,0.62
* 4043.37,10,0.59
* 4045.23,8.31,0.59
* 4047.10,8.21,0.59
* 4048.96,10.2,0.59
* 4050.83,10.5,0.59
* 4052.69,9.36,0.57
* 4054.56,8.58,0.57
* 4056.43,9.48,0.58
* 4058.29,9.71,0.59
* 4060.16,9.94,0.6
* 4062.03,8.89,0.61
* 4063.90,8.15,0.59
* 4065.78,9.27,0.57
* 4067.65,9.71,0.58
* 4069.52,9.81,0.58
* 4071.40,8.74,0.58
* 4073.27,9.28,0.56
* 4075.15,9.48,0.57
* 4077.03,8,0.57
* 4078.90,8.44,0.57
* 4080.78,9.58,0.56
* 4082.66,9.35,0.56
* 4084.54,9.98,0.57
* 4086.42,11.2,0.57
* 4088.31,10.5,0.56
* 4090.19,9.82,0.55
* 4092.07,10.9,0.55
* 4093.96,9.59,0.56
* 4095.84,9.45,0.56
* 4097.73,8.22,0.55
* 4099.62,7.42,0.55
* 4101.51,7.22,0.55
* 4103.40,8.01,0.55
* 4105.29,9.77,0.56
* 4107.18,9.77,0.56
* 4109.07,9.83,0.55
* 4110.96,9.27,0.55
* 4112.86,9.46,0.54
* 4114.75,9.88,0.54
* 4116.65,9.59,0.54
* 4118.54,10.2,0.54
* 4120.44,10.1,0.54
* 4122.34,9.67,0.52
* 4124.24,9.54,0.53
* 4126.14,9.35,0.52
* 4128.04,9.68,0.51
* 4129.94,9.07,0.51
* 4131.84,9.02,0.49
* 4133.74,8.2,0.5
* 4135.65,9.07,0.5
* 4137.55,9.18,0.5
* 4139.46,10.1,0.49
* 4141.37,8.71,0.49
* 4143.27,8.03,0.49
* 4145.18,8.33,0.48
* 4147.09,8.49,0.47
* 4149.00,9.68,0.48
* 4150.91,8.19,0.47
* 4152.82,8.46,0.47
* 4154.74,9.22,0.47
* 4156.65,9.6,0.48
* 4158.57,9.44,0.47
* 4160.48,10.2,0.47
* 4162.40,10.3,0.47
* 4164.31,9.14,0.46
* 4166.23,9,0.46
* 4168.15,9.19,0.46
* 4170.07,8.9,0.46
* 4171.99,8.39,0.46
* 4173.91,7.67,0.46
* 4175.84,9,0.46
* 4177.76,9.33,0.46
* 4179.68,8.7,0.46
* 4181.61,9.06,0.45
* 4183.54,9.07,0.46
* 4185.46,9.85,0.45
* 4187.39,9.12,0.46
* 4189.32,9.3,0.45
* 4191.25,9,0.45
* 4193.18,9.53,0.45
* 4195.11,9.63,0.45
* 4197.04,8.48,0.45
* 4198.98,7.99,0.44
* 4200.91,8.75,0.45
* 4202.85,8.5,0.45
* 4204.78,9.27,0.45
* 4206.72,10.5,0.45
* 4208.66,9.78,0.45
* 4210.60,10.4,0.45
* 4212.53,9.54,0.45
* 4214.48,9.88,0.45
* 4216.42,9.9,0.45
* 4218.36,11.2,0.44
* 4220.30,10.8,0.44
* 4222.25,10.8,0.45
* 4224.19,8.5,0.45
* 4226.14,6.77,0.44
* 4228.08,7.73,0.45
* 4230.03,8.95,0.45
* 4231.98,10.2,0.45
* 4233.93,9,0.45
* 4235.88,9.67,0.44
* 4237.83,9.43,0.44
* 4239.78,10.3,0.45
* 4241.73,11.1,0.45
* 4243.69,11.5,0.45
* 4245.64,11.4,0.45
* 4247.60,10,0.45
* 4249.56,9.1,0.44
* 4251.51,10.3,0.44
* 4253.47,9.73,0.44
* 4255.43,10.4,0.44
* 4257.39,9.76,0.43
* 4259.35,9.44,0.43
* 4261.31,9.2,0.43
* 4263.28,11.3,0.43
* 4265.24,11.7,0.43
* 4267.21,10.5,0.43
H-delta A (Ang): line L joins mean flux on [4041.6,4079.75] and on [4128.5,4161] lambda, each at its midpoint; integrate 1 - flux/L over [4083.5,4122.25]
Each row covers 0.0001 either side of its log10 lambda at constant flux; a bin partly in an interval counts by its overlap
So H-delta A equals -1.7 Ang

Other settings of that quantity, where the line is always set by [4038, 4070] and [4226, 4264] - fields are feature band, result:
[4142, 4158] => 1.6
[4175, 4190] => 0.9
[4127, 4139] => 0.8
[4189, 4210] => 1.3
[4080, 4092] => -0.6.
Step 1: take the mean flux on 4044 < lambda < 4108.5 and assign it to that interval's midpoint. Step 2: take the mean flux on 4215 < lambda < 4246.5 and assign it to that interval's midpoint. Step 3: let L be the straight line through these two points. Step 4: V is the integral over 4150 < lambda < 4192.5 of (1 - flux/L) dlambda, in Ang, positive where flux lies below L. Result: 2.25 Ang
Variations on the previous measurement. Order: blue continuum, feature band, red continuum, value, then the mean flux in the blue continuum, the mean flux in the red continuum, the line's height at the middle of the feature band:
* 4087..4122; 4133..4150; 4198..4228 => 1.00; 9.41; 9.45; 9.42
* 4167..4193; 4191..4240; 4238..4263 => 0.98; 8.98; 10.2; 9.59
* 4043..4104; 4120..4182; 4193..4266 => 2.70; 9.25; 9.75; 9.5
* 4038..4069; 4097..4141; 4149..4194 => 0.67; 9.61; 9.13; 9.34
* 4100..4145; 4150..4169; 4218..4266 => 0.30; 9.21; 9.91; 9.43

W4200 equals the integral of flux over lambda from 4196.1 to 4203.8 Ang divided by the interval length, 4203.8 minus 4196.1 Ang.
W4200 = 8.42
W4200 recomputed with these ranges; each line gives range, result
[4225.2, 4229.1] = 7.28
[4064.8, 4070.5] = 9.57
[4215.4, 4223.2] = 10.7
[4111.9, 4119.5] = 9.78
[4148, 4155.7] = 8.89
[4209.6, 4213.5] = 9.99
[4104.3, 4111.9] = 9.66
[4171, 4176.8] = 8.35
